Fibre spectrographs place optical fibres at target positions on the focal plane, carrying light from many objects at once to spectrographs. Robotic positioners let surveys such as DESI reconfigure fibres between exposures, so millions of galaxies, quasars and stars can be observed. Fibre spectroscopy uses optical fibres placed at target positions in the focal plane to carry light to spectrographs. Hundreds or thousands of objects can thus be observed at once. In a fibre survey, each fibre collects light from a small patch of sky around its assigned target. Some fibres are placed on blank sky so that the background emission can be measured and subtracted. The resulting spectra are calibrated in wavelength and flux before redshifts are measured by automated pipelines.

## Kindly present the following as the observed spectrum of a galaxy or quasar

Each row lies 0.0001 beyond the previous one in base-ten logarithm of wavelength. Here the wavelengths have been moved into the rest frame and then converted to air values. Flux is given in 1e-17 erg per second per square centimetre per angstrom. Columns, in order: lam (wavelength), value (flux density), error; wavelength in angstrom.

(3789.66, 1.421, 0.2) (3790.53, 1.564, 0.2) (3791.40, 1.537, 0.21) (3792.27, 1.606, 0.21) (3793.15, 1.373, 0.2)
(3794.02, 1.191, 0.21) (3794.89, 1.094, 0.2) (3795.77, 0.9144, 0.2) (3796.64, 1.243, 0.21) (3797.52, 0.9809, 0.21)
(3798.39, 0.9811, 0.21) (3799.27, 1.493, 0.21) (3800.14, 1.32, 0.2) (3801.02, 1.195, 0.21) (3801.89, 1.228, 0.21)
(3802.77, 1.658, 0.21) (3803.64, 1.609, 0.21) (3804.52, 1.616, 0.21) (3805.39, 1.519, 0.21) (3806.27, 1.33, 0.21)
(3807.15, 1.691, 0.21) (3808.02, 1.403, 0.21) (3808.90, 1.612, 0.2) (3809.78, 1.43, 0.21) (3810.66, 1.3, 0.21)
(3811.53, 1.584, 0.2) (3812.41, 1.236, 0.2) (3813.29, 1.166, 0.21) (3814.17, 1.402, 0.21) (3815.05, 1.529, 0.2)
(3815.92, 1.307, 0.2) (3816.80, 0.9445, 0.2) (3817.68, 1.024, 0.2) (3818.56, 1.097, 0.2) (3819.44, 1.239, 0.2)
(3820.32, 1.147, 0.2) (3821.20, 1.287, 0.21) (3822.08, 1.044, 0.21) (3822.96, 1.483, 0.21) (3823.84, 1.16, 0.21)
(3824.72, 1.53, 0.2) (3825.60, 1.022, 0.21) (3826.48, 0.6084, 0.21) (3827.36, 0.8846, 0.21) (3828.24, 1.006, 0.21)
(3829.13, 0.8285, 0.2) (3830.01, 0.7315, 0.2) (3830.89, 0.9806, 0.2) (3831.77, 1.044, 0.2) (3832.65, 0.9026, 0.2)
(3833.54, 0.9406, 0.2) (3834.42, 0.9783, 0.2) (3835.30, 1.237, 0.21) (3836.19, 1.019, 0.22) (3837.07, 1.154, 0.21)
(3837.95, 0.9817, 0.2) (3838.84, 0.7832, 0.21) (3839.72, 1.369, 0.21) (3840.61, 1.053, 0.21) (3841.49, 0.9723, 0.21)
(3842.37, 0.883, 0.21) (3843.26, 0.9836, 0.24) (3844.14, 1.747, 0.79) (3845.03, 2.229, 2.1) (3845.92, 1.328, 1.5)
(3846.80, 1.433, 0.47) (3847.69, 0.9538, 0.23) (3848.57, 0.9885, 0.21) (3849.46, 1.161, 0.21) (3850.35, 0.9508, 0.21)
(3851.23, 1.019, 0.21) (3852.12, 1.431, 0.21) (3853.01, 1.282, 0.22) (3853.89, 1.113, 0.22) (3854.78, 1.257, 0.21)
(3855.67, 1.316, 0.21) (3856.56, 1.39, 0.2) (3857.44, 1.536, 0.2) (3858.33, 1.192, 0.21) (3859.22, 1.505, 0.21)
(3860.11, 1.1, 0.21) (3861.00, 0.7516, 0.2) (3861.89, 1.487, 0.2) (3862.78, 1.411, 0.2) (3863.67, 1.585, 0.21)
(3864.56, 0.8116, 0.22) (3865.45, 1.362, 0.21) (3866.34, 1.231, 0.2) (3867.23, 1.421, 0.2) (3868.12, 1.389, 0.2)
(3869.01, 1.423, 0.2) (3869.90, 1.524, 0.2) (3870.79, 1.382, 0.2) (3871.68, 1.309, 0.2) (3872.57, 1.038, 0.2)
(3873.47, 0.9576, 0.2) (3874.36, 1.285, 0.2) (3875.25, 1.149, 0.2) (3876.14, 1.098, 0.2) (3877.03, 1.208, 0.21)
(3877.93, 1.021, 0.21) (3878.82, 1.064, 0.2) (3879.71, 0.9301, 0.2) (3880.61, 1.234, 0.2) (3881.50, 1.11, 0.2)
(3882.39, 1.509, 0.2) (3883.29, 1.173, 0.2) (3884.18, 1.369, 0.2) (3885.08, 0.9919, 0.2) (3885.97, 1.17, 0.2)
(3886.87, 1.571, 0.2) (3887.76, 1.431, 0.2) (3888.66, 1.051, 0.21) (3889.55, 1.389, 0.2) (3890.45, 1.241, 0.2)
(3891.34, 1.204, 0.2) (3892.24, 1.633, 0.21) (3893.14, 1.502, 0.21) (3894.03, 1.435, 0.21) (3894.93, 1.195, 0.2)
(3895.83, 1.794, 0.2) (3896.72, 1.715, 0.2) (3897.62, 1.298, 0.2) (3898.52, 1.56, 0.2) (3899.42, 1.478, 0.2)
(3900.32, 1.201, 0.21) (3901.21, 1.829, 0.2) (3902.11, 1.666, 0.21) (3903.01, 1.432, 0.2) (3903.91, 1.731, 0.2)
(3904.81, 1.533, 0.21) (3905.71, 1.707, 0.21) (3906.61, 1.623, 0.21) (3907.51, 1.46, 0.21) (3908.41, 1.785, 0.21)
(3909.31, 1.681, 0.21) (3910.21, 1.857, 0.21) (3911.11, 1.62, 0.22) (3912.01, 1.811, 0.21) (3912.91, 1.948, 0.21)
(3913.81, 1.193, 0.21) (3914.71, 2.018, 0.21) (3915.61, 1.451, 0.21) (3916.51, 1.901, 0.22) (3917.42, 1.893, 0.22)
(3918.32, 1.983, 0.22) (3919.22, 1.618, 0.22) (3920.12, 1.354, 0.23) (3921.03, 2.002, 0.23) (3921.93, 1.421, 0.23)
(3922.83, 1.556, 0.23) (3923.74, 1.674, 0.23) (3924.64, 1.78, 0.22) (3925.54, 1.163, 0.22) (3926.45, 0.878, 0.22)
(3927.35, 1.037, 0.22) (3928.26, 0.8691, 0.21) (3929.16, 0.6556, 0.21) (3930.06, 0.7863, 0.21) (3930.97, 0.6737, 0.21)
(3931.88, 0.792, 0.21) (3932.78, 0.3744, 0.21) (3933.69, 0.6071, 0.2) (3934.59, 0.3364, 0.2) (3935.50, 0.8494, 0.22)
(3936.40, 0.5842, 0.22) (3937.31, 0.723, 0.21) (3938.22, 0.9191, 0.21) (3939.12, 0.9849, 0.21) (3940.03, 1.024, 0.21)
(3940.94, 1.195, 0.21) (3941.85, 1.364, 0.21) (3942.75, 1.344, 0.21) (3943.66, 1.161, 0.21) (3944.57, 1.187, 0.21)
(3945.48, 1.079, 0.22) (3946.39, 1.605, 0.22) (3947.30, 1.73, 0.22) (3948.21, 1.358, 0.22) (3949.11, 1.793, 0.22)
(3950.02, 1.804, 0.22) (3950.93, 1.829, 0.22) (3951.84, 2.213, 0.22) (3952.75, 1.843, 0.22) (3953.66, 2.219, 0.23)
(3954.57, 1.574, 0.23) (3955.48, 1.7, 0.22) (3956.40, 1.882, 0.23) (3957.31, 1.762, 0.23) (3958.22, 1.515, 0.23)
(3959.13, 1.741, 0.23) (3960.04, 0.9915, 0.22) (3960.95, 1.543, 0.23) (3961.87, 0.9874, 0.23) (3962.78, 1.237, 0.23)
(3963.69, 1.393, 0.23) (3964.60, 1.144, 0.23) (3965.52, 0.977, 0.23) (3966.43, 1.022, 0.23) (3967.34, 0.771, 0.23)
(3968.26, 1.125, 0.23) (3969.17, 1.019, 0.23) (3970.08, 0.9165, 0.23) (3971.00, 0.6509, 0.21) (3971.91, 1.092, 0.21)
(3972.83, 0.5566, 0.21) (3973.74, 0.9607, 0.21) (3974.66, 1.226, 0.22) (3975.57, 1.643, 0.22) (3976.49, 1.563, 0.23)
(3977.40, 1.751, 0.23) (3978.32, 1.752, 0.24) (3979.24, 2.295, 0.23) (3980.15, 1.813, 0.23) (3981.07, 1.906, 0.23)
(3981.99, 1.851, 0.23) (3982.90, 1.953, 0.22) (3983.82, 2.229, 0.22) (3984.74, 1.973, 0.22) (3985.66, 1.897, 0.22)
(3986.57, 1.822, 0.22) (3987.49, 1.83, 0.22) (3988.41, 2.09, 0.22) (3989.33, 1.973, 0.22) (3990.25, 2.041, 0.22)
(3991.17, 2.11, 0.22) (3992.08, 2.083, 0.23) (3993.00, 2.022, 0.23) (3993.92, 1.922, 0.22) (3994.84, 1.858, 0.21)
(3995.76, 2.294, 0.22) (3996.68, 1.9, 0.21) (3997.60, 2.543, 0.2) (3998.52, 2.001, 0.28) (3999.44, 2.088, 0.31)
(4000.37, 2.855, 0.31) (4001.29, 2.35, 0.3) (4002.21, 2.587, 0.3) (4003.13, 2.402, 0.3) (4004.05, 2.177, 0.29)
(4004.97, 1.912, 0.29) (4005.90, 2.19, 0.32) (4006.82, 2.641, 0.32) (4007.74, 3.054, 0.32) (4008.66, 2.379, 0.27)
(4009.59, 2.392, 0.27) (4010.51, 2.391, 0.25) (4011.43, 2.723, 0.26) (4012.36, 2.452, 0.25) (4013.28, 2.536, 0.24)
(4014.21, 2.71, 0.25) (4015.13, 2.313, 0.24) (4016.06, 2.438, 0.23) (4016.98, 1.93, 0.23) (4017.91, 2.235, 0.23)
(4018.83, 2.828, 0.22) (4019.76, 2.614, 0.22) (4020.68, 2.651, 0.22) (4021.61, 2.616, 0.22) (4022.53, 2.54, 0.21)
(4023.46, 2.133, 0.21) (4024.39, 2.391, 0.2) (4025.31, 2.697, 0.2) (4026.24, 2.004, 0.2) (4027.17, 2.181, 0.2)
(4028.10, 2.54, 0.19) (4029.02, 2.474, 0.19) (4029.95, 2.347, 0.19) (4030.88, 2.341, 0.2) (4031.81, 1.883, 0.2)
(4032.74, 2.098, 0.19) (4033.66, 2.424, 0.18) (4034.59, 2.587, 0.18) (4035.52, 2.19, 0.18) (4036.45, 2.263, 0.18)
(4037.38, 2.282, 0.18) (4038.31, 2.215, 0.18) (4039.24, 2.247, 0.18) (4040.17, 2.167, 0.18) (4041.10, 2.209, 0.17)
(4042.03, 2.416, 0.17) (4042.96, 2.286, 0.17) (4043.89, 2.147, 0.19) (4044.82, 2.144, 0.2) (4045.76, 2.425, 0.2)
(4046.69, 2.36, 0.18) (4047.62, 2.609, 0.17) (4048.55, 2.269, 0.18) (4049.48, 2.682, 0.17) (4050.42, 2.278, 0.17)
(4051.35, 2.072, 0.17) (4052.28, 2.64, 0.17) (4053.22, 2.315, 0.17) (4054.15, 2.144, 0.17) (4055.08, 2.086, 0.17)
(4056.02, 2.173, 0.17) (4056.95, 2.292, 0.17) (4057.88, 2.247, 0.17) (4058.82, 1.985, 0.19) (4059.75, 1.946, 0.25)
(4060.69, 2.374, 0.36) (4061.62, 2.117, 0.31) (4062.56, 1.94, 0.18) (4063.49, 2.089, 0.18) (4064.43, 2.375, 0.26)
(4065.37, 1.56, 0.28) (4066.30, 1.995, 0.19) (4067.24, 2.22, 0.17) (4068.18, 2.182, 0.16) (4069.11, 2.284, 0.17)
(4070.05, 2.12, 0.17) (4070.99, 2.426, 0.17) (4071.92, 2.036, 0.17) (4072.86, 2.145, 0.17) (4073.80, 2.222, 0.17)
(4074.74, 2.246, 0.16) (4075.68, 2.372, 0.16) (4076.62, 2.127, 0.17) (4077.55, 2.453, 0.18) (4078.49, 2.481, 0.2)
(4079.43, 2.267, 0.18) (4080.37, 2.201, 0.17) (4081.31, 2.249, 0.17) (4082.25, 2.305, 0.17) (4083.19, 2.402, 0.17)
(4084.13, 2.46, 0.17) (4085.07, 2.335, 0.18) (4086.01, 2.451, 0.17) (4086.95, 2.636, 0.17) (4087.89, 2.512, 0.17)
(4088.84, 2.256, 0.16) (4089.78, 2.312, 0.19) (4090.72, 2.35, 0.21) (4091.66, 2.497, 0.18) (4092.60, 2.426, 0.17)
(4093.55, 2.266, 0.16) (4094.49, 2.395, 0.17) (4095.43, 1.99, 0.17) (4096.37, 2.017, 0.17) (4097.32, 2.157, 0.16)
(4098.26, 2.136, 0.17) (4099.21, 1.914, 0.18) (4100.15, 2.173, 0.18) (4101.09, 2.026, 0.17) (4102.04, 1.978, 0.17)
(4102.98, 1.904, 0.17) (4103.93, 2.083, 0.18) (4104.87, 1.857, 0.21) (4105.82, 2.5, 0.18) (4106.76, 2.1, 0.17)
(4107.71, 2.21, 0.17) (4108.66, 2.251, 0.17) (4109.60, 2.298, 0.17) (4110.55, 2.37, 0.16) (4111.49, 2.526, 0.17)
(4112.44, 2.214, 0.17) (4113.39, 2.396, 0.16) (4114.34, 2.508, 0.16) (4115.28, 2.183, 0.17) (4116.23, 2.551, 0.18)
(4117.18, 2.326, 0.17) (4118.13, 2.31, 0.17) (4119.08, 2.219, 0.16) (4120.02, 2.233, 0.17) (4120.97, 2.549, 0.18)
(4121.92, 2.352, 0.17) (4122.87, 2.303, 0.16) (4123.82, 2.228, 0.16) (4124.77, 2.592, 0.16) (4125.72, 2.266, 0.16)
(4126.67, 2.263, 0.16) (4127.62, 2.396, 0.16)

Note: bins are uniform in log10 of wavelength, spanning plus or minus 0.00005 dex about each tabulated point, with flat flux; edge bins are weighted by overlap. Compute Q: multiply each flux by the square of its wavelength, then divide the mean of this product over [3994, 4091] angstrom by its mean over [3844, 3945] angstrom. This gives 1.90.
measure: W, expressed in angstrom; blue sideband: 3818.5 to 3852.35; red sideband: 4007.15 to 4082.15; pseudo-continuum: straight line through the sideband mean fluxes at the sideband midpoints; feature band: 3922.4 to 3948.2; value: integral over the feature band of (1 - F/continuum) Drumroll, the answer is 9.90 angstrom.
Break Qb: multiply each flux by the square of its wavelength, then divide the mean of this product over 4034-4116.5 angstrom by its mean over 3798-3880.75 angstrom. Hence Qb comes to 2.07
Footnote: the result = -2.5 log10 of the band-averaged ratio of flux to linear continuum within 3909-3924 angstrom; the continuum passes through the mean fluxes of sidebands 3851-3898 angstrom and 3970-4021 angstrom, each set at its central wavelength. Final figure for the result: -0.10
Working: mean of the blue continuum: 1.28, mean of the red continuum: 2.07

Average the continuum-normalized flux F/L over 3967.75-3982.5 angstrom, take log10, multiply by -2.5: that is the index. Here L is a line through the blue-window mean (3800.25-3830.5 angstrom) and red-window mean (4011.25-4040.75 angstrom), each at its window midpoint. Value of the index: 0.46 mag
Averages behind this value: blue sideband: 1.26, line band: 1.38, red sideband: 2.37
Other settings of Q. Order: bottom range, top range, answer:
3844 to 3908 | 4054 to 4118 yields 1.86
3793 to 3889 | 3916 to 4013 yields 1.41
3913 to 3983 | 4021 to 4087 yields 1.79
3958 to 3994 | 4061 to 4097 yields 1.55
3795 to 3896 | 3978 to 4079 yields 2.00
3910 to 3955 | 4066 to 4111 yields 1.80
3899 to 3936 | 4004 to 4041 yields 1.80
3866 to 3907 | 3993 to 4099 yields 1.84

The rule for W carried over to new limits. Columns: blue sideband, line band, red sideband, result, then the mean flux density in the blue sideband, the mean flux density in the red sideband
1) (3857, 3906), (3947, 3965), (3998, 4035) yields 2.9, 1.33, 2.4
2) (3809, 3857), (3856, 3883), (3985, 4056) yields 2.7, 1.17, 2.3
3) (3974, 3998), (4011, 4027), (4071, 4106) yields -3.3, 1.93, 2.25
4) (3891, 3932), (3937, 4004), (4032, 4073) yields 6.7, 1.49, 2.23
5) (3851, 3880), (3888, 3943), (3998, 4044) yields 8.1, 1.25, 2.37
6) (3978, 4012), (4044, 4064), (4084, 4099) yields 0.1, 2.17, 2.31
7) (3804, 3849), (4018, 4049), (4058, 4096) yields -4.3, 1.2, 2.25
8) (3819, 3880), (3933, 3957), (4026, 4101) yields 4.8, 1.18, 2.26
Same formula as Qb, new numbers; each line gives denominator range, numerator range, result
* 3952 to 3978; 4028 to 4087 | 1.78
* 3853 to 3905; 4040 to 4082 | 1.85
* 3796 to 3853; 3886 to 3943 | 1.17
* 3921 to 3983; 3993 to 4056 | 1.88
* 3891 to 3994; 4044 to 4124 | 1.65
